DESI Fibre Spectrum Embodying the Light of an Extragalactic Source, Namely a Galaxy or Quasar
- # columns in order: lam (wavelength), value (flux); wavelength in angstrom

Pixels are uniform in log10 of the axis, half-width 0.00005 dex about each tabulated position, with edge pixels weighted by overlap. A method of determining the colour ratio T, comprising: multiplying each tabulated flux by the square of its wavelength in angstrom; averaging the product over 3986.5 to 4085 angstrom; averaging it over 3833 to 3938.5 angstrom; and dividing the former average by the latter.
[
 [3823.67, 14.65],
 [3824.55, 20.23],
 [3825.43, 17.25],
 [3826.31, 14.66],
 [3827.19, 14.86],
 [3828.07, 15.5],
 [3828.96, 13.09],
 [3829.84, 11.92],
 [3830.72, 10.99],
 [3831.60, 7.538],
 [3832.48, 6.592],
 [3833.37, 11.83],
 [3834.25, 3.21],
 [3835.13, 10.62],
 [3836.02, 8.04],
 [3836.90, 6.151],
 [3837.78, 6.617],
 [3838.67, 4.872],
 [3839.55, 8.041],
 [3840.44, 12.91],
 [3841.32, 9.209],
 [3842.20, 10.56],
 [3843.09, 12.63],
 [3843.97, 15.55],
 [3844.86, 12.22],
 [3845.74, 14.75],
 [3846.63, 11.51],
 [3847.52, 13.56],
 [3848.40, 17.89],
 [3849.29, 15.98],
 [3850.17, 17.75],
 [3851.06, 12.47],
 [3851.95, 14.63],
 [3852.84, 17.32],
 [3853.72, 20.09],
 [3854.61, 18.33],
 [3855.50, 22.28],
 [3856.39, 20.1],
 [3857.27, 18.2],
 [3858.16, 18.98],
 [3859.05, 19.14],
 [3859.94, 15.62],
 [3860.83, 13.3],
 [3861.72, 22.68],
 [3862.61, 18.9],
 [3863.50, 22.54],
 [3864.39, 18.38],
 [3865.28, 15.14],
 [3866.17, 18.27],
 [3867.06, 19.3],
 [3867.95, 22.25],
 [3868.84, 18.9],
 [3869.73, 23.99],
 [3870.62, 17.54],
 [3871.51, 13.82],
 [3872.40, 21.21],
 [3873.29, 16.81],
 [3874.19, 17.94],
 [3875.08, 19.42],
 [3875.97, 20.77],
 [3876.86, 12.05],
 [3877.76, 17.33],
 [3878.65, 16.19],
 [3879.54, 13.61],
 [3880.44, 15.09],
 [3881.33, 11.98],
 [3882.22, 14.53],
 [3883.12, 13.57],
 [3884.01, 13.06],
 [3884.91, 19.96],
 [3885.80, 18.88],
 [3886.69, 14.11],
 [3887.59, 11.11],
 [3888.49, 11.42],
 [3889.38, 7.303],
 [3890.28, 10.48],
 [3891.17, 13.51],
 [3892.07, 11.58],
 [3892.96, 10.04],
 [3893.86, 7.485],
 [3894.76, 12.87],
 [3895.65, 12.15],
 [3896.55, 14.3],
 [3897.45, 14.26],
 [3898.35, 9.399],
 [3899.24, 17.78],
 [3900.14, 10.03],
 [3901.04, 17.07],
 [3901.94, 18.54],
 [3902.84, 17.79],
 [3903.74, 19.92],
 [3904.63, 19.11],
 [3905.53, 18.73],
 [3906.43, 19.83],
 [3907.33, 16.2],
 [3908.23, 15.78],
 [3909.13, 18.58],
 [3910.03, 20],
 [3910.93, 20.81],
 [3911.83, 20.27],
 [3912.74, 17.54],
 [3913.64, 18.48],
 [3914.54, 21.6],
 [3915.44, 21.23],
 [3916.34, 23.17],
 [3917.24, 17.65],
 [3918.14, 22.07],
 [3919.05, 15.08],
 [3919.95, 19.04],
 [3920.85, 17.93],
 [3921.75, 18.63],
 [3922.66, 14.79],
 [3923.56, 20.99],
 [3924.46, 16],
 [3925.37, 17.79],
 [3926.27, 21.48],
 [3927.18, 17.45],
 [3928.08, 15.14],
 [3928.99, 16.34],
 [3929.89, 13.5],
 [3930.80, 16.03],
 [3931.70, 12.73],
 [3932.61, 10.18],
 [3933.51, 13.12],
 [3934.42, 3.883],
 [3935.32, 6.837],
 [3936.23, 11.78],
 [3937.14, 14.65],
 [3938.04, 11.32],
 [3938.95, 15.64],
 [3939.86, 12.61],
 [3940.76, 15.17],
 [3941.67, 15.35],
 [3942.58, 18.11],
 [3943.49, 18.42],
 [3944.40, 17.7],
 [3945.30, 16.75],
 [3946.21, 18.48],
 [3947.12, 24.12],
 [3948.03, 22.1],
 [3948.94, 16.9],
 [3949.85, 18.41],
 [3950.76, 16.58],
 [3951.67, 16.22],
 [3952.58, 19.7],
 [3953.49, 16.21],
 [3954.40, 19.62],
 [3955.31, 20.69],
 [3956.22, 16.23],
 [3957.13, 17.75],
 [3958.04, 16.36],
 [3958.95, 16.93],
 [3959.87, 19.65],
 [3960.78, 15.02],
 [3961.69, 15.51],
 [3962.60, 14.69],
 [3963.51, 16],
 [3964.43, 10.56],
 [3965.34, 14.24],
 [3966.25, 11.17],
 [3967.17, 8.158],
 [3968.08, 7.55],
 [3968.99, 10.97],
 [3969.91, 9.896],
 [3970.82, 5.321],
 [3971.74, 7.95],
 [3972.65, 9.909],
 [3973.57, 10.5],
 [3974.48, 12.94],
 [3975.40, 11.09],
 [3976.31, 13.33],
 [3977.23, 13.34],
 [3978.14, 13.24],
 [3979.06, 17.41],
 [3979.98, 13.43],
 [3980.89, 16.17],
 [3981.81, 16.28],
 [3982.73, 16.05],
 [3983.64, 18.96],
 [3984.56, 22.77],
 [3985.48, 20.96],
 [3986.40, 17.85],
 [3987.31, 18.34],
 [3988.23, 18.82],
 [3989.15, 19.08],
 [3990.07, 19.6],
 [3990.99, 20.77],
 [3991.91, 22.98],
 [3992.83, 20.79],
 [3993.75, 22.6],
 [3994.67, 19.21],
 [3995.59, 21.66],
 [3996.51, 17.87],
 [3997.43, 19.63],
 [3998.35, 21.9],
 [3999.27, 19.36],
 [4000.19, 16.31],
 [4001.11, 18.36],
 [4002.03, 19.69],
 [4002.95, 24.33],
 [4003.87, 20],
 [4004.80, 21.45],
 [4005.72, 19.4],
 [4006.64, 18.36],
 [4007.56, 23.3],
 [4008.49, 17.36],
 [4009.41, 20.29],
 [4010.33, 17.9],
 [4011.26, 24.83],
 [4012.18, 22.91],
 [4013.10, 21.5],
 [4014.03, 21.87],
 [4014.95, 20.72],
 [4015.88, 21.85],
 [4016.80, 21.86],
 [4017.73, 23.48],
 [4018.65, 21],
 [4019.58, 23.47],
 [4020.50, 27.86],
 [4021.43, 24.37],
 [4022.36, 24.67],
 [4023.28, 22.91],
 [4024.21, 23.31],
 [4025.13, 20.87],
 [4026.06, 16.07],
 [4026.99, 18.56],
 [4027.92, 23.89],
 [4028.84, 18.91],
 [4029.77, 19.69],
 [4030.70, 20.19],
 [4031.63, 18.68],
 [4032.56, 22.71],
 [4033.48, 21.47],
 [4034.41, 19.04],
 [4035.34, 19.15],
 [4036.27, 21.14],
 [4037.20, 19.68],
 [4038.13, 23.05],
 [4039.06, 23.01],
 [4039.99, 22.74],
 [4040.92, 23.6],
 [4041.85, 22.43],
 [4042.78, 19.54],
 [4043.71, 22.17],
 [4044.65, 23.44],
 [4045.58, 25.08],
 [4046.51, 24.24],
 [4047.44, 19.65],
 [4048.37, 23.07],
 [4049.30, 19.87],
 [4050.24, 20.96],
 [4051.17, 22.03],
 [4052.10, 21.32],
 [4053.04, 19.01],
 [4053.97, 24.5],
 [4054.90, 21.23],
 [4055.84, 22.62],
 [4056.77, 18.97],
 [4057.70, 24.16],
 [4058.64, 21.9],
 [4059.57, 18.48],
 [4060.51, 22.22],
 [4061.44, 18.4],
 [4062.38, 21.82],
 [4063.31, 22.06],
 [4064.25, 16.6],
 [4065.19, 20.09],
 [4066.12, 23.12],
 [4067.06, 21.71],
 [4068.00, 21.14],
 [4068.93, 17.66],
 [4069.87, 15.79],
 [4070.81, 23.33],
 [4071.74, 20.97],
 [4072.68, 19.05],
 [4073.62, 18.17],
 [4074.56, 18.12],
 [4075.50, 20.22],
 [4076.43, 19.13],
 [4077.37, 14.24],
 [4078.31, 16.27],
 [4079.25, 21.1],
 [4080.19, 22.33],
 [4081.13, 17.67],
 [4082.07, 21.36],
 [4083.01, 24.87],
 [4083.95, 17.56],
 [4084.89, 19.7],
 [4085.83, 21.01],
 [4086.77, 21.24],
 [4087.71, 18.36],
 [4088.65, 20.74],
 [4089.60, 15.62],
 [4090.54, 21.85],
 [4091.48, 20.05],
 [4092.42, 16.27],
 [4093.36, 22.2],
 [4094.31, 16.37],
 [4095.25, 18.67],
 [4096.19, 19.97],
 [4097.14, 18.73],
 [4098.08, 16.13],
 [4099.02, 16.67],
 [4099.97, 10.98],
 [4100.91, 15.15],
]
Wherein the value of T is 1.4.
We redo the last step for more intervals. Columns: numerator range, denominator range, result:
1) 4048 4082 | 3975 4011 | 1.12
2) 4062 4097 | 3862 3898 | 1.40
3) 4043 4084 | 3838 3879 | 1.39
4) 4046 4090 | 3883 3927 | 1.35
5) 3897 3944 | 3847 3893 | 1.02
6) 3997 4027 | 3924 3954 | 1.41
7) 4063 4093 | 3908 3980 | 1.34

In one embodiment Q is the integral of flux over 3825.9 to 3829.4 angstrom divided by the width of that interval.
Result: 14.5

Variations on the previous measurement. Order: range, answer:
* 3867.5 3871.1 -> 20.6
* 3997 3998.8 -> 20.8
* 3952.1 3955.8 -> 19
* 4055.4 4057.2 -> 20.9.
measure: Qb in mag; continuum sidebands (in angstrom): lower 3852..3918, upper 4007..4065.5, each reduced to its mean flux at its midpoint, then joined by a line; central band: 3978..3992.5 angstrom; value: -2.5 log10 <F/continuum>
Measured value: 0.09 mag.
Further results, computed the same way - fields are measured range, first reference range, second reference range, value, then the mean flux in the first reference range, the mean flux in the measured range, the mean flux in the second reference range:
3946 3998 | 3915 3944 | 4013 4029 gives 0.149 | 15.7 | 16.3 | 22.1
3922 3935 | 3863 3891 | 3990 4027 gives 0.214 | 16.3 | 14.9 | 21.2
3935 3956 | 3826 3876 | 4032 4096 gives 0.048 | 15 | 16.7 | 20.5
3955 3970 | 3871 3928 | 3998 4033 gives 0.308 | 16.3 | 14.2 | 21.2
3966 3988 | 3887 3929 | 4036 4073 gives 0.351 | 16.4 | 13.6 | 21.3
